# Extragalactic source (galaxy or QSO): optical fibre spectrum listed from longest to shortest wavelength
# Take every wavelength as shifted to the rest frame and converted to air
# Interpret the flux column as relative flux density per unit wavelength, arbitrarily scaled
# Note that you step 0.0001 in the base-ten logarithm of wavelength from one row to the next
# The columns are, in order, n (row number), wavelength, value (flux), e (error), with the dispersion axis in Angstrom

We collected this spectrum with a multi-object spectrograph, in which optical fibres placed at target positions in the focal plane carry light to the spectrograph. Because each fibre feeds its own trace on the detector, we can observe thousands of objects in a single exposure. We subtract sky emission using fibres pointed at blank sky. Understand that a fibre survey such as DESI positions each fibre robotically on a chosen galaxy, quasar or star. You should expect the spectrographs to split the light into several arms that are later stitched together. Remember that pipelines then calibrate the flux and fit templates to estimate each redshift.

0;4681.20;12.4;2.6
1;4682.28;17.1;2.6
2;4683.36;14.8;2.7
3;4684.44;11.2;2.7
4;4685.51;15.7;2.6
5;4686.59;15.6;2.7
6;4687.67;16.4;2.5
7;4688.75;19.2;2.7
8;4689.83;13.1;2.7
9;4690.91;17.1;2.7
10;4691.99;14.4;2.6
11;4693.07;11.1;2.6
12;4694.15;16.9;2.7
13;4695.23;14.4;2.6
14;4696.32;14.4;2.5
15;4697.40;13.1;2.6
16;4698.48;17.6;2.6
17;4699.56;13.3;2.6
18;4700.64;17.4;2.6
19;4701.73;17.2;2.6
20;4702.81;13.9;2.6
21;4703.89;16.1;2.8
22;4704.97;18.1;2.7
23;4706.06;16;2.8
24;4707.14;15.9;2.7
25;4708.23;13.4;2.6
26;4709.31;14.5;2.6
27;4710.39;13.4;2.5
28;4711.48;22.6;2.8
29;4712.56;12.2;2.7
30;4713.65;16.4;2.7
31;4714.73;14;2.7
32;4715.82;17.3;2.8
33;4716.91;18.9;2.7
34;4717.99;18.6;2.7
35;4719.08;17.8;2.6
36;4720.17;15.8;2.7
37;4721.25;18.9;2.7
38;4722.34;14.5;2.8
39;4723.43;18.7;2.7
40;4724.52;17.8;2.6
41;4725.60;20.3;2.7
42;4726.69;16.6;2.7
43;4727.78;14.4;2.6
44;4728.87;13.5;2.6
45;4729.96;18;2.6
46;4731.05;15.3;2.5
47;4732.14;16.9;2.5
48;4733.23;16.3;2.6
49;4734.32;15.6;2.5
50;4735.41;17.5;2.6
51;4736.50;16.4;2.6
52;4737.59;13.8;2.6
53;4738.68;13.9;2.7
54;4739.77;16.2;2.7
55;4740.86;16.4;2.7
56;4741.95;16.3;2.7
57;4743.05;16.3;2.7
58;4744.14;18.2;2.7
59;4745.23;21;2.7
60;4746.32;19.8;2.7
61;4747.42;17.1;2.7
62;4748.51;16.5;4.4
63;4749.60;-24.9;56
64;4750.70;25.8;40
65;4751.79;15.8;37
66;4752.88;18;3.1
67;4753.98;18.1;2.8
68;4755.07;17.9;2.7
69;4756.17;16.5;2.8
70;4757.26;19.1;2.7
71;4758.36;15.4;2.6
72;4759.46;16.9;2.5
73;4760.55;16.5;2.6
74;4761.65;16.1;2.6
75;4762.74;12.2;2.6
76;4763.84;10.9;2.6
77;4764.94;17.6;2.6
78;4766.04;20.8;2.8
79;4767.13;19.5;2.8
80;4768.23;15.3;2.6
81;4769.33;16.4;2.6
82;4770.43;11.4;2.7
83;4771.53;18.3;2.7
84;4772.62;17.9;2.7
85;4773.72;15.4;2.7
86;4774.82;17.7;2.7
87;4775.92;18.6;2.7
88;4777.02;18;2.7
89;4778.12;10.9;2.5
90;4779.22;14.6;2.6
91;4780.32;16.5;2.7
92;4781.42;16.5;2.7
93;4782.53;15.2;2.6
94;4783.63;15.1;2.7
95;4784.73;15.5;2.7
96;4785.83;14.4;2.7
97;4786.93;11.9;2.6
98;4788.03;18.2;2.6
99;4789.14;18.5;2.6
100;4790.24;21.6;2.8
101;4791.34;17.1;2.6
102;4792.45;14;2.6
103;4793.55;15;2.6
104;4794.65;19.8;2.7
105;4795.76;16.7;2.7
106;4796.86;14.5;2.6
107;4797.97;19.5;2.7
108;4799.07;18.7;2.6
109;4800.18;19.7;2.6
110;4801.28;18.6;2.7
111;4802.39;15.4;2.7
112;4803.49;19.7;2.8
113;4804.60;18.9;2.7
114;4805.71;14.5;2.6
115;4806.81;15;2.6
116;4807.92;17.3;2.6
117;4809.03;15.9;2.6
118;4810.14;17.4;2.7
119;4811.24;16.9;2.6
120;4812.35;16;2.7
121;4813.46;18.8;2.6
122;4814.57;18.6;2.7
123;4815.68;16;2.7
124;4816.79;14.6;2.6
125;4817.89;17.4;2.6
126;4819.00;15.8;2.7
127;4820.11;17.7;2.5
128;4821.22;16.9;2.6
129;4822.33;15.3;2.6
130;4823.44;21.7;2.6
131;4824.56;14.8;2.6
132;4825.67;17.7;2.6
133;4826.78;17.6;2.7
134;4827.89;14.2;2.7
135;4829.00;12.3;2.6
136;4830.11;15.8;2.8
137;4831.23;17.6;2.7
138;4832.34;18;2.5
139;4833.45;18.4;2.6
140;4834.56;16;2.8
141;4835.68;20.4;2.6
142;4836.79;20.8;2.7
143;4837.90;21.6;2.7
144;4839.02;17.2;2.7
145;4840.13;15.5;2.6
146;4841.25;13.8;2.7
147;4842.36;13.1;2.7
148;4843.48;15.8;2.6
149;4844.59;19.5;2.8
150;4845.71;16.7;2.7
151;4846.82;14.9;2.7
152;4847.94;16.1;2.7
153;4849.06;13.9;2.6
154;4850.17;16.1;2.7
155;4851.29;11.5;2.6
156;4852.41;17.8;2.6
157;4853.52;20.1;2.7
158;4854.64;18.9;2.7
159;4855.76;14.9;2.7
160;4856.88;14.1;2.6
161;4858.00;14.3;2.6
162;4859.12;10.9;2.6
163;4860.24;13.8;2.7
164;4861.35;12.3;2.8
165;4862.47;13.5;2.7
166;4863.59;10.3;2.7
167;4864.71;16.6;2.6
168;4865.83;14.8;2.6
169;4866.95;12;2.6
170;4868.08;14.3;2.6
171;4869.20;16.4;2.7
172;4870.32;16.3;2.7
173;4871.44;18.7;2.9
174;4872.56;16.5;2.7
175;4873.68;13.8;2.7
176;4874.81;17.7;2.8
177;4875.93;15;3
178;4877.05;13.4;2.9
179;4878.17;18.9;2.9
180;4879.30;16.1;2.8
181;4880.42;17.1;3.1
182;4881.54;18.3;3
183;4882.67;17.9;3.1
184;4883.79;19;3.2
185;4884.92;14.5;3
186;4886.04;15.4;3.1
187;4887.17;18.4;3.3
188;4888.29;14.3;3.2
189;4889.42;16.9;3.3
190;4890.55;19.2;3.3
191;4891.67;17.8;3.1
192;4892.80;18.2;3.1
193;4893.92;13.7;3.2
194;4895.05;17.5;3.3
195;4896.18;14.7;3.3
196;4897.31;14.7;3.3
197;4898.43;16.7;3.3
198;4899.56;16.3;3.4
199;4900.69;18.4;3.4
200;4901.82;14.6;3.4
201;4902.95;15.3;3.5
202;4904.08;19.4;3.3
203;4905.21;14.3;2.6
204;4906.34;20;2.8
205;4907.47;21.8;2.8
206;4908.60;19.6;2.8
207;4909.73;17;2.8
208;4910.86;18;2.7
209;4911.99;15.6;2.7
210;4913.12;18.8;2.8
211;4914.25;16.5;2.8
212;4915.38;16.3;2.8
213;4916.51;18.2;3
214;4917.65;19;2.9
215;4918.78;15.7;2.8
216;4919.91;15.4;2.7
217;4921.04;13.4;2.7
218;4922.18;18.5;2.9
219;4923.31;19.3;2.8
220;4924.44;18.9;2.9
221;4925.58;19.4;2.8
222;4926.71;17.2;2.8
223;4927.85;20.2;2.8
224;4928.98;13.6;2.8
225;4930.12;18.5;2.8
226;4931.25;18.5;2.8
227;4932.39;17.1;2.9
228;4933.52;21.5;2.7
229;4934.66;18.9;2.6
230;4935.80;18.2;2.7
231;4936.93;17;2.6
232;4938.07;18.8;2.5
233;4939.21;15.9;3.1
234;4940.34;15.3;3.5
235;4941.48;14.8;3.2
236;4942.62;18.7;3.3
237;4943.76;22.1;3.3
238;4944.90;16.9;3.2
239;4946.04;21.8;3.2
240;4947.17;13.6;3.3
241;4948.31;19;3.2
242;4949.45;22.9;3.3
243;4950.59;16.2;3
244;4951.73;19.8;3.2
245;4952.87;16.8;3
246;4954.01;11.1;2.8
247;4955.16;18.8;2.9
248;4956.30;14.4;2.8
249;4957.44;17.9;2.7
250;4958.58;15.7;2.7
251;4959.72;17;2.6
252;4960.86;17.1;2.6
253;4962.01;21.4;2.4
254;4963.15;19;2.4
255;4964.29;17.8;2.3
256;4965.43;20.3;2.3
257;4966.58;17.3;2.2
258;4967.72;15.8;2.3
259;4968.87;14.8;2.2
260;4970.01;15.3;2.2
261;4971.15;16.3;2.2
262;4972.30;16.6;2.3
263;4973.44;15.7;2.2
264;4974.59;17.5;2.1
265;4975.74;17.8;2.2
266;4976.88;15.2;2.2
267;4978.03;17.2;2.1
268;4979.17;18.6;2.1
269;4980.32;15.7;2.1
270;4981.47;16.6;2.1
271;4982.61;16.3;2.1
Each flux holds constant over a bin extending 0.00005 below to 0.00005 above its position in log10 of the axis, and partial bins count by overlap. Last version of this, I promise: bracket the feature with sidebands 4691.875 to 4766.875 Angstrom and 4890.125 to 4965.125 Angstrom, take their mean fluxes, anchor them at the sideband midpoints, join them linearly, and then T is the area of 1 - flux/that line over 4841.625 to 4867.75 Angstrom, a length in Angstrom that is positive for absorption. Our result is 3.2 Angstrom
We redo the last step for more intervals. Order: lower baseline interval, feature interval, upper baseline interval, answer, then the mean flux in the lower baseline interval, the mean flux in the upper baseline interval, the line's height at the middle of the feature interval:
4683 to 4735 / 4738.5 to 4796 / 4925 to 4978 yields 1.3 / 15.9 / 17.5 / 16.3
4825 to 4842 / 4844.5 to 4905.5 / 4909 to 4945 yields 5.2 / 17.1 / 17.6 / 17.3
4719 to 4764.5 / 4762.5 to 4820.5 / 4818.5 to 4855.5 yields -1.1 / 15.8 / 16.8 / 16.3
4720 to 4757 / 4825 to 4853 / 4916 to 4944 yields 0.6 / 15.9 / 17.7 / 16.8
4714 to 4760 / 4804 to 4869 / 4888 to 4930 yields 2.5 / 16.1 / 17.2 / 16.7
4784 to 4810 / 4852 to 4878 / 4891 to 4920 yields 3.0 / 17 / 17.1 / 17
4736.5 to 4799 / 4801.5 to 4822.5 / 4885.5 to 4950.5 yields -0.5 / 16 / 17.5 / 16.4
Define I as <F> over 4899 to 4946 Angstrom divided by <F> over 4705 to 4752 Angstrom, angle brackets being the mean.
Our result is 1.12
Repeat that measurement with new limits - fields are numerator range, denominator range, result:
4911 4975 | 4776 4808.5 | 1.05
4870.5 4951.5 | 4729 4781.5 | 1.10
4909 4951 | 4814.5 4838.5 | 1.03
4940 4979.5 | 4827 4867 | 1.10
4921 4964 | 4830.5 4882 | 1.12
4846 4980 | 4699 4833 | 1.03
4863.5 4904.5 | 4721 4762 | 1.02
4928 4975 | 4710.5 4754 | 1.09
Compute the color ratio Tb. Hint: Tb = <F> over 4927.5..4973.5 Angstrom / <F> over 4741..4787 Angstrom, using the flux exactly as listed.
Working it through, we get 1.12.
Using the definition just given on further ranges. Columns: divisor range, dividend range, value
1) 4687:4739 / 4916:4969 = 1.10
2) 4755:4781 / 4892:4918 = 1.06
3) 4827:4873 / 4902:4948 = 1.12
